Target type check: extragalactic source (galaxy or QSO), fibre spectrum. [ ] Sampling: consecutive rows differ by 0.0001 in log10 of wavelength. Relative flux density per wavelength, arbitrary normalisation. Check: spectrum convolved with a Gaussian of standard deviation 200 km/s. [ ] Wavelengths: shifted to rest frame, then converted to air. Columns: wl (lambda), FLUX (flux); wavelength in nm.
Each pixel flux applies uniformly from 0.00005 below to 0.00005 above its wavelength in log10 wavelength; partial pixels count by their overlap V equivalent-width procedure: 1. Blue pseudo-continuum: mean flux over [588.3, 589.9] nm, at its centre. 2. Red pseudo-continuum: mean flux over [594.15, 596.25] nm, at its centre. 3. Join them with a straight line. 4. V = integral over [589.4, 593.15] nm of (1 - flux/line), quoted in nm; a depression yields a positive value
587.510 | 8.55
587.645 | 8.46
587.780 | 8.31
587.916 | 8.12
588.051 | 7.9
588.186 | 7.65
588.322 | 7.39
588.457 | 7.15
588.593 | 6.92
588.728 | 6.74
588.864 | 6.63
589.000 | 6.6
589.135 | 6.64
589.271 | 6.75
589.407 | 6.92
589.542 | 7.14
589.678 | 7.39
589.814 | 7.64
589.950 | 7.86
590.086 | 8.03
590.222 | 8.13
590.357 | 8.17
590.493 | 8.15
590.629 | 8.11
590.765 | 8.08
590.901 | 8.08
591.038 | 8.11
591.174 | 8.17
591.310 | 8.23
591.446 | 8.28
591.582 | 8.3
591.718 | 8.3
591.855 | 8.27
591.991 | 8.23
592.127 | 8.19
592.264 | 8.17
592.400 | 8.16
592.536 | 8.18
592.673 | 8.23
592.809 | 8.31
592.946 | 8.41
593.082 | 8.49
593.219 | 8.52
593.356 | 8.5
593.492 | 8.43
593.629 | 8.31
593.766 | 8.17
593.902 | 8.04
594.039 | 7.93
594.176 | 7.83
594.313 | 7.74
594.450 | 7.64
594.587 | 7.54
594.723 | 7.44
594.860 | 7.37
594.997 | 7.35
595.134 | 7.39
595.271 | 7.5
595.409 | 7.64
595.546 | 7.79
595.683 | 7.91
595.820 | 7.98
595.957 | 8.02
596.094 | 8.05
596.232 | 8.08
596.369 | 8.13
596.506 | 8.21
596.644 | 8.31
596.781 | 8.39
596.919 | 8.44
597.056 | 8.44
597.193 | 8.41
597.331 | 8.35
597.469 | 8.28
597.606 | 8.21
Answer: -0.43 nm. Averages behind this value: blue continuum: 6.99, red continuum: 7.69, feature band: 8.08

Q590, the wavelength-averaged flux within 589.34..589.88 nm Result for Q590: 7.28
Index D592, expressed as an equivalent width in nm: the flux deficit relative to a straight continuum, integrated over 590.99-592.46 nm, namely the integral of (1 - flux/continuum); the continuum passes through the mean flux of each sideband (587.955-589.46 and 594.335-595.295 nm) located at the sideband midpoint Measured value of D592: -0.19 nm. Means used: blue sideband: 7.05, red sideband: 7.48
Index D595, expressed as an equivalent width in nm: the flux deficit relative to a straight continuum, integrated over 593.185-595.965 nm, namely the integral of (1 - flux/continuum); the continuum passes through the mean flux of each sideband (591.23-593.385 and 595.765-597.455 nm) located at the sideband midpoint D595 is 0.140 nm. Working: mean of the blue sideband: 8.29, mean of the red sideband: 8.24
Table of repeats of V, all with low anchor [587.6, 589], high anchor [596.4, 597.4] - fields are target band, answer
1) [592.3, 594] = -0.072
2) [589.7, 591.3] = -0.071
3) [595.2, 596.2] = 0.046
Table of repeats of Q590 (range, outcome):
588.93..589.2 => 6.63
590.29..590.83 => 8.13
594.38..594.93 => 7.51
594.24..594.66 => 7.65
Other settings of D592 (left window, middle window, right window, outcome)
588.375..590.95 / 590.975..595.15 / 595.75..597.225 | -0.141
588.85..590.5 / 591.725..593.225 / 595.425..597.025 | -0.113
